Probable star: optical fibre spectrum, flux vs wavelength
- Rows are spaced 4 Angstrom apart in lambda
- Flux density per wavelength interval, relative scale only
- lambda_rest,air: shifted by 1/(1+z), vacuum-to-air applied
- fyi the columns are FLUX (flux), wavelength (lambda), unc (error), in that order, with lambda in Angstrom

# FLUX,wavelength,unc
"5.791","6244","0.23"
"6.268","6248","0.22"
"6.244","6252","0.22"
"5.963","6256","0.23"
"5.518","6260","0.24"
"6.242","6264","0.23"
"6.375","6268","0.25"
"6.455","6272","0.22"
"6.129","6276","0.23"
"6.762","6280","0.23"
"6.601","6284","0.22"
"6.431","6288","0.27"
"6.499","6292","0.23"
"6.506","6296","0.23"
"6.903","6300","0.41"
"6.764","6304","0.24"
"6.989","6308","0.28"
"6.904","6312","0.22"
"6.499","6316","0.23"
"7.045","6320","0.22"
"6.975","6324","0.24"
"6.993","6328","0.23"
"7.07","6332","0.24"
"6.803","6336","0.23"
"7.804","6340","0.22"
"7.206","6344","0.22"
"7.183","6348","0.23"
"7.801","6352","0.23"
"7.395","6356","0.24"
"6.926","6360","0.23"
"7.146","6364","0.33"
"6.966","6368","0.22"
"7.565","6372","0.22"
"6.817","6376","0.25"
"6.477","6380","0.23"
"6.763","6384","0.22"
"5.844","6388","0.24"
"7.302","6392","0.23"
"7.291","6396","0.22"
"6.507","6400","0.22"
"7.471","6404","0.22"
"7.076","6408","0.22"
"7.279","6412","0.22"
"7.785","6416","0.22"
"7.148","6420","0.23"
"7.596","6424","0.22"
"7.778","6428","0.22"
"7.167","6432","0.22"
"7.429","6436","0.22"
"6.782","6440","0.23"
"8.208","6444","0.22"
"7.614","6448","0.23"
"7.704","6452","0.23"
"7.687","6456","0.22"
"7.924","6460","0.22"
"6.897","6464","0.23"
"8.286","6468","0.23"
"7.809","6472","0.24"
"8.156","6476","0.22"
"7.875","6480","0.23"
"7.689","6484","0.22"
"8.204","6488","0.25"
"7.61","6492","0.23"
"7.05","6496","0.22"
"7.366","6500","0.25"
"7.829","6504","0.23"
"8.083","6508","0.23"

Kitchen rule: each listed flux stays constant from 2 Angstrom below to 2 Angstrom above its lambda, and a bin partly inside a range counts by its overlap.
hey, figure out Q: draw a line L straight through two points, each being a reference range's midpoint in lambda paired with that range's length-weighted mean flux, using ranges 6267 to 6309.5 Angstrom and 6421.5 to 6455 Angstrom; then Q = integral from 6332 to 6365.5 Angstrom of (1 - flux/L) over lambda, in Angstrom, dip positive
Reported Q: -1.5 Angstrom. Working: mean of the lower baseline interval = 6.58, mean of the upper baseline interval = 7.53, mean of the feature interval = 7.27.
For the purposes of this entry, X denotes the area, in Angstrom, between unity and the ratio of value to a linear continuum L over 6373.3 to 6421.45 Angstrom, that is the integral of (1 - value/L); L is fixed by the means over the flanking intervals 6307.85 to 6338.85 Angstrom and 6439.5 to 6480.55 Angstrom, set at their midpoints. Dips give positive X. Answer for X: 2.5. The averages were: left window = 6.93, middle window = 6.99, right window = 7.75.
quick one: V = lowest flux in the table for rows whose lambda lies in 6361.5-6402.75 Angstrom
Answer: 5.844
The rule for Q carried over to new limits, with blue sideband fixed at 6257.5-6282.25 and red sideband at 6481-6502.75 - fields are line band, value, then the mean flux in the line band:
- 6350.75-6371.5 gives -1.36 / 7.25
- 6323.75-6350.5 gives -2.07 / 7.17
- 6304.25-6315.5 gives -0.64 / 6.86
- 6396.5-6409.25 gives 0.02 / 7.05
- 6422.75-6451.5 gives -0.98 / 7.52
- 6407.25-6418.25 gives -0.45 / 7.41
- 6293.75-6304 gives -0.46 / 6.71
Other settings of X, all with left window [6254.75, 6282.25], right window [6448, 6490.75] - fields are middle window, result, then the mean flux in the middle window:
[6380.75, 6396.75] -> 1.0 Angstrom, 6.74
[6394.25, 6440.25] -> 0.6 Angstrom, 7.29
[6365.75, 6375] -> -0.2 Angstrom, 7.21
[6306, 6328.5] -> -1.0 Angstrom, 6.89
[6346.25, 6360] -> -1.0 Angstrom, 7.39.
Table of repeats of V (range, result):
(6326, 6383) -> 6.477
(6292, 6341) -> 6.499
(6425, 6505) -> 6.782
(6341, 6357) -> 7.183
